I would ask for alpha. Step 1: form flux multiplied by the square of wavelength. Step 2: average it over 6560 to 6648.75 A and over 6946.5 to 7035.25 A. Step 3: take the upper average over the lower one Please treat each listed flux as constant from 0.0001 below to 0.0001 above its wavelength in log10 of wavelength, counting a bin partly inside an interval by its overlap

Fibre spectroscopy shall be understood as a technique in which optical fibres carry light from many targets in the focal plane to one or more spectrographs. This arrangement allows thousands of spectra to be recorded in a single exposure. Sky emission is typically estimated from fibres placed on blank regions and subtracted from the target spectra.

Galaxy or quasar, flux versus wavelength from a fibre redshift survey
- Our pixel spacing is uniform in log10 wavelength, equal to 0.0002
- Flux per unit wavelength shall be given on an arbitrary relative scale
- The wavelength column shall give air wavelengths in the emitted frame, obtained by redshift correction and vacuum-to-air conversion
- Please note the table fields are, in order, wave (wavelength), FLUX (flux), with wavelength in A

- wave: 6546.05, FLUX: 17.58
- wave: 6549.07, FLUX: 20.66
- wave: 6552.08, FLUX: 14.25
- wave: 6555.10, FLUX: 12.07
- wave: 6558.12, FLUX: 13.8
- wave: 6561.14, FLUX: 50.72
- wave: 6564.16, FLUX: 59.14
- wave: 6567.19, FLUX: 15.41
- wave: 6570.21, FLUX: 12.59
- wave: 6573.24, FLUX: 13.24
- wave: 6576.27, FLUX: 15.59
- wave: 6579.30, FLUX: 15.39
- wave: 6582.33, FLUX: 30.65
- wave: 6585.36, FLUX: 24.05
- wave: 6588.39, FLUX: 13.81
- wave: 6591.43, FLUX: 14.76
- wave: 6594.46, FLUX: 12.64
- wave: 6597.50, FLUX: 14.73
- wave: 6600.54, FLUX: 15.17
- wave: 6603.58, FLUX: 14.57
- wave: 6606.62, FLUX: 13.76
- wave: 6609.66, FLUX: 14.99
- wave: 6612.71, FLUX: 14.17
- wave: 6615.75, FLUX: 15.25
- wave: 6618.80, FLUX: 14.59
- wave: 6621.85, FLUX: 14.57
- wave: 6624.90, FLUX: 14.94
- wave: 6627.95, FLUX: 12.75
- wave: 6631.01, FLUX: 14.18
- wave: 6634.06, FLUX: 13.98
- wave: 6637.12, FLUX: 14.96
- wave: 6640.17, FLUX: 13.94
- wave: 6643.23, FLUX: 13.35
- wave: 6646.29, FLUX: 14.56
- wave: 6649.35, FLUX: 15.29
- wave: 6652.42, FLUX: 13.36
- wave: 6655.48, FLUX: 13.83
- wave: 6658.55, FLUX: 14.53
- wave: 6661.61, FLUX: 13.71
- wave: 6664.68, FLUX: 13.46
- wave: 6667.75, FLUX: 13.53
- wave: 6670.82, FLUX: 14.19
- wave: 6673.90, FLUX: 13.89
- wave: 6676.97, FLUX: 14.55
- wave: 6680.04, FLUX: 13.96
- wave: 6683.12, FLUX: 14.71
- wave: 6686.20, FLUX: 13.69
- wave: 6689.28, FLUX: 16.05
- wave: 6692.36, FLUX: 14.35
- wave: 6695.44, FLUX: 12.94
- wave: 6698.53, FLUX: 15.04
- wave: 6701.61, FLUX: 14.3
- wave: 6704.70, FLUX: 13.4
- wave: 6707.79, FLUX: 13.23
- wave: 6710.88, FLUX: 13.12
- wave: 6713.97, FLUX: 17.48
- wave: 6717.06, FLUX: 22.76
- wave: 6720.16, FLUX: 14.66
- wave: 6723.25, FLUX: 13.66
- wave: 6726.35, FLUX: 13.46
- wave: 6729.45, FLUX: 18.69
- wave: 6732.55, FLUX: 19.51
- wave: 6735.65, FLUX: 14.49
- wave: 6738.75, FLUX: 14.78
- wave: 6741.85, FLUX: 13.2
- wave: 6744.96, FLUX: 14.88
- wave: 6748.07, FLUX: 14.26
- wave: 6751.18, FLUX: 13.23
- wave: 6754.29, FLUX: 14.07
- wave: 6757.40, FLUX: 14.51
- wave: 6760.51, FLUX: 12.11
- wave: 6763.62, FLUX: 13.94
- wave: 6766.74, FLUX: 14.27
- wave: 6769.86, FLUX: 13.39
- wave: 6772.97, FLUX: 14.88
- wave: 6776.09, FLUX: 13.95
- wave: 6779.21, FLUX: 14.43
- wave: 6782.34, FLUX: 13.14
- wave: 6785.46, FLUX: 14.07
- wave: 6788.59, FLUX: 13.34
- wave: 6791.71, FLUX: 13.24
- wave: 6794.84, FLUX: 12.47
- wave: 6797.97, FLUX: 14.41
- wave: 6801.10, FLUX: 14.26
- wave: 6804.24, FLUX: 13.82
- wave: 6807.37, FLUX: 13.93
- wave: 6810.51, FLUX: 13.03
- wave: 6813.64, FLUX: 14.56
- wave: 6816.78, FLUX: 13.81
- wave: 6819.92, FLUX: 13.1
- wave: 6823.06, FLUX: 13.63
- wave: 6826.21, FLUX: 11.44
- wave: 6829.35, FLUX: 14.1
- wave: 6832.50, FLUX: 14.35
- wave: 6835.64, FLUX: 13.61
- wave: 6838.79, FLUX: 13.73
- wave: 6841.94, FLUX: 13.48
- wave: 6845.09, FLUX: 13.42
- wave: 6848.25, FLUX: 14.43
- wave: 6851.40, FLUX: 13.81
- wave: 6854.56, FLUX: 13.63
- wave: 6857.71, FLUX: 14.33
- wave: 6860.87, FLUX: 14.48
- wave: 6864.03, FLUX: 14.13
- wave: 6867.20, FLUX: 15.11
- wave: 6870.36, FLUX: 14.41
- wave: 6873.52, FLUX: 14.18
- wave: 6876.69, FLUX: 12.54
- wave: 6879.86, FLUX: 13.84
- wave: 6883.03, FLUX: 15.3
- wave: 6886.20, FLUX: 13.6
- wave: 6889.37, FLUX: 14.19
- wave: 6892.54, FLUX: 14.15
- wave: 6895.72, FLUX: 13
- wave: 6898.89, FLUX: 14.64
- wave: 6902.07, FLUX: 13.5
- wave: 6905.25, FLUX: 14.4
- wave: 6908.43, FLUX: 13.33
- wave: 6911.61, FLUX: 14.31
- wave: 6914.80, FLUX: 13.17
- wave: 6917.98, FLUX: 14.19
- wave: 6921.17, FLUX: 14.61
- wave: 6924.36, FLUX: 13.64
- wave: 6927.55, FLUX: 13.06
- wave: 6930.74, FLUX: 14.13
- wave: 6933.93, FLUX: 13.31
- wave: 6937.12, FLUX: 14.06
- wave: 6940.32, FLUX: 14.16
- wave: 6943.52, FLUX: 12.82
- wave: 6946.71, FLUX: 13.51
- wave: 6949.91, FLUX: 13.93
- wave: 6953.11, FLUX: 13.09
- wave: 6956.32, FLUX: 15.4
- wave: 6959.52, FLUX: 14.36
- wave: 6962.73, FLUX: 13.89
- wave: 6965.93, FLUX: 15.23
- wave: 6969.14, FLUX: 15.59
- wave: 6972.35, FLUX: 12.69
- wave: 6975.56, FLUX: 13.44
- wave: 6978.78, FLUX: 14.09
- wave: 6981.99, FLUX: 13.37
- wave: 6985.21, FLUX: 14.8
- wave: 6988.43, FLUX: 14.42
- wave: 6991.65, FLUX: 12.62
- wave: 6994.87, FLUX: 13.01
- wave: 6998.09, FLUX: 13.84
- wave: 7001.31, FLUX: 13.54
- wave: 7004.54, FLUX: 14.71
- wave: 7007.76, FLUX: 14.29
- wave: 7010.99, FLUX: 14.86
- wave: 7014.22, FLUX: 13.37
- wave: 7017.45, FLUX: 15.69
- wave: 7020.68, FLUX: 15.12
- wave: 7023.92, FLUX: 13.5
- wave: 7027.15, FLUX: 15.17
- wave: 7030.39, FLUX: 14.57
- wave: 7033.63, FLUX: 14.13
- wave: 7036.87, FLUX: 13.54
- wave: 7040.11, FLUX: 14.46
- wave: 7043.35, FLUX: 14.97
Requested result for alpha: 0.9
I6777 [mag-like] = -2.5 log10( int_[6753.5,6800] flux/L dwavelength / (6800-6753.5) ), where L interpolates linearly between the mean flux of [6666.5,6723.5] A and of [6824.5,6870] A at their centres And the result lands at 0.041 mag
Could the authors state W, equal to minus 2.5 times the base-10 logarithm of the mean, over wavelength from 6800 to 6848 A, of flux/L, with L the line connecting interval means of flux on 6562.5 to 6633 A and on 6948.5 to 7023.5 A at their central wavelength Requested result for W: 0.141 mag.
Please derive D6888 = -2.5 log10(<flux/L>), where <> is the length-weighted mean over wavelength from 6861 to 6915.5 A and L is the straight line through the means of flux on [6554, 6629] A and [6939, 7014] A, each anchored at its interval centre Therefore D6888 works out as 0.08 mag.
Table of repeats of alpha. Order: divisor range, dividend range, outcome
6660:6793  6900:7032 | 1.04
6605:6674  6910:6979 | 1.08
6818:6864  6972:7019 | 1.06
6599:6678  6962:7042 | 1.11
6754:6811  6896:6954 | 1.04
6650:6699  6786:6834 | 1.00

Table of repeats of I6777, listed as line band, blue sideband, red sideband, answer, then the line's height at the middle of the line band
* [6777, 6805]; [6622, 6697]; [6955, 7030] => 0.04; 14.2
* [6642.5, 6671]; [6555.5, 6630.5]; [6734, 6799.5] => 0.20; 16.9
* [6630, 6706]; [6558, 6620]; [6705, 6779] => 0.21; 17.2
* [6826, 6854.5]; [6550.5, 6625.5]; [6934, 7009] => 0.14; 15.5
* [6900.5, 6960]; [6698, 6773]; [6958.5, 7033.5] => 0.04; 14.3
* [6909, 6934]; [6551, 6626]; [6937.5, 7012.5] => 0.06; 14.6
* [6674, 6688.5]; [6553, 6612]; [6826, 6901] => 0.23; 17.7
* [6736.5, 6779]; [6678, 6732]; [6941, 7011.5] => 0.07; 14.9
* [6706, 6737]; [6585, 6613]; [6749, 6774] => -0.15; 14.1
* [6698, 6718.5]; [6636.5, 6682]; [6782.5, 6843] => -0.13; 13.9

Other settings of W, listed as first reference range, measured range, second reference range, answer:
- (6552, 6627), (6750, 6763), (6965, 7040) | 0.236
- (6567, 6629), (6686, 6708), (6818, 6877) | 0.052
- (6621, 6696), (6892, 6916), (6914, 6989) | 0.014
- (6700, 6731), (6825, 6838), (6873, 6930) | 0.079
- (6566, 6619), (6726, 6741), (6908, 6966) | -0.083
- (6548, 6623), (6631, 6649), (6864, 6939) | 0.253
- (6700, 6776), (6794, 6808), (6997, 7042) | 0.067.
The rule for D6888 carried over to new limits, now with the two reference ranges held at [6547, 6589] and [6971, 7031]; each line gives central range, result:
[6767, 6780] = 0.29 mag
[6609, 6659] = 0.42 mag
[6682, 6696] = 0.36 mag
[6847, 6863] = 0.19 mag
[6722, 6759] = 0.27 mag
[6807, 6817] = 0.27 mag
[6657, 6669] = 0.43 mag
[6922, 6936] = 0.14 mag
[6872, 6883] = 0.19 mag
